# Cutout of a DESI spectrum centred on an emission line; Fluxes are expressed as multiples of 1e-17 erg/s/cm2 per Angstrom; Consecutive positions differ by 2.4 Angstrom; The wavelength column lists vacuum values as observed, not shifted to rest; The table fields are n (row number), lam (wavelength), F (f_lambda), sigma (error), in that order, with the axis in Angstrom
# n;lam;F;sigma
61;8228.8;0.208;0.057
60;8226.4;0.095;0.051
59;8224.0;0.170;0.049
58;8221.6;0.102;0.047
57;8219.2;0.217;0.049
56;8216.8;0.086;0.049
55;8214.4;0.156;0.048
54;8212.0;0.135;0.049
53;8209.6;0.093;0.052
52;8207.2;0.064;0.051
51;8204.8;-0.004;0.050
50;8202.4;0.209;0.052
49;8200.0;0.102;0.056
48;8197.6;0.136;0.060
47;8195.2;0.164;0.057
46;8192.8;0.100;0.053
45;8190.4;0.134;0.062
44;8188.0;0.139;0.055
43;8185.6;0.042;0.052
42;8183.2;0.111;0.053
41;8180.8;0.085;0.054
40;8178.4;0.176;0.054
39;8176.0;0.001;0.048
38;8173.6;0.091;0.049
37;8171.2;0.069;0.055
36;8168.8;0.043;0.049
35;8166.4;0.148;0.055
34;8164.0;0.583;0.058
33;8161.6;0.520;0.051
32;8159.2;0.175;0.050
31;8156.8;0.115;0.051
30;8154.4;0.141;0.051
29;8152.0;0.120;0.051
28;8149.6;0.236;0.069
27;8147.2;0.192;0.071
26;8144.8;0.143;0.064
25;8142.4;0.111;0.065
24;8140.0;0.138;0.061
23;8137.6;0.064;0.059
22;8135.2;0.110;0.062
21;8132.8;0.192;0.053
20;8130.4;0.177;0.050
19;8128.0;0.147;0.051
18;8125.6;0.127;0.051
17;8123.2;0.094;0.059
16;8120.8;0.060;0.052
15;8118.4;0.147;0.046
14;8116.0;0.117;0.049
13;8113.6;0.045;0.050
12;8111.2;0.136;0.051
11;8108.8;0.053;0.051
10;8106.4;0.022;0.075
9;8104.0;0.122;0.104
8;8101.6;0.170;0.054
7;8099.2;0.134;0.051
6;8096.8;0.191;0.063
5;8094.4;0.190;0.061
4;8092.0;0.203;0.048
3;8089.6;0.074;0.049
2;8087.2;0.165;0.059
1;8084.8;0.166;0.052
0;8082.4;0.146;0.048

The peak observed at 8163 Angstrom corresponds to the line Hbeta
